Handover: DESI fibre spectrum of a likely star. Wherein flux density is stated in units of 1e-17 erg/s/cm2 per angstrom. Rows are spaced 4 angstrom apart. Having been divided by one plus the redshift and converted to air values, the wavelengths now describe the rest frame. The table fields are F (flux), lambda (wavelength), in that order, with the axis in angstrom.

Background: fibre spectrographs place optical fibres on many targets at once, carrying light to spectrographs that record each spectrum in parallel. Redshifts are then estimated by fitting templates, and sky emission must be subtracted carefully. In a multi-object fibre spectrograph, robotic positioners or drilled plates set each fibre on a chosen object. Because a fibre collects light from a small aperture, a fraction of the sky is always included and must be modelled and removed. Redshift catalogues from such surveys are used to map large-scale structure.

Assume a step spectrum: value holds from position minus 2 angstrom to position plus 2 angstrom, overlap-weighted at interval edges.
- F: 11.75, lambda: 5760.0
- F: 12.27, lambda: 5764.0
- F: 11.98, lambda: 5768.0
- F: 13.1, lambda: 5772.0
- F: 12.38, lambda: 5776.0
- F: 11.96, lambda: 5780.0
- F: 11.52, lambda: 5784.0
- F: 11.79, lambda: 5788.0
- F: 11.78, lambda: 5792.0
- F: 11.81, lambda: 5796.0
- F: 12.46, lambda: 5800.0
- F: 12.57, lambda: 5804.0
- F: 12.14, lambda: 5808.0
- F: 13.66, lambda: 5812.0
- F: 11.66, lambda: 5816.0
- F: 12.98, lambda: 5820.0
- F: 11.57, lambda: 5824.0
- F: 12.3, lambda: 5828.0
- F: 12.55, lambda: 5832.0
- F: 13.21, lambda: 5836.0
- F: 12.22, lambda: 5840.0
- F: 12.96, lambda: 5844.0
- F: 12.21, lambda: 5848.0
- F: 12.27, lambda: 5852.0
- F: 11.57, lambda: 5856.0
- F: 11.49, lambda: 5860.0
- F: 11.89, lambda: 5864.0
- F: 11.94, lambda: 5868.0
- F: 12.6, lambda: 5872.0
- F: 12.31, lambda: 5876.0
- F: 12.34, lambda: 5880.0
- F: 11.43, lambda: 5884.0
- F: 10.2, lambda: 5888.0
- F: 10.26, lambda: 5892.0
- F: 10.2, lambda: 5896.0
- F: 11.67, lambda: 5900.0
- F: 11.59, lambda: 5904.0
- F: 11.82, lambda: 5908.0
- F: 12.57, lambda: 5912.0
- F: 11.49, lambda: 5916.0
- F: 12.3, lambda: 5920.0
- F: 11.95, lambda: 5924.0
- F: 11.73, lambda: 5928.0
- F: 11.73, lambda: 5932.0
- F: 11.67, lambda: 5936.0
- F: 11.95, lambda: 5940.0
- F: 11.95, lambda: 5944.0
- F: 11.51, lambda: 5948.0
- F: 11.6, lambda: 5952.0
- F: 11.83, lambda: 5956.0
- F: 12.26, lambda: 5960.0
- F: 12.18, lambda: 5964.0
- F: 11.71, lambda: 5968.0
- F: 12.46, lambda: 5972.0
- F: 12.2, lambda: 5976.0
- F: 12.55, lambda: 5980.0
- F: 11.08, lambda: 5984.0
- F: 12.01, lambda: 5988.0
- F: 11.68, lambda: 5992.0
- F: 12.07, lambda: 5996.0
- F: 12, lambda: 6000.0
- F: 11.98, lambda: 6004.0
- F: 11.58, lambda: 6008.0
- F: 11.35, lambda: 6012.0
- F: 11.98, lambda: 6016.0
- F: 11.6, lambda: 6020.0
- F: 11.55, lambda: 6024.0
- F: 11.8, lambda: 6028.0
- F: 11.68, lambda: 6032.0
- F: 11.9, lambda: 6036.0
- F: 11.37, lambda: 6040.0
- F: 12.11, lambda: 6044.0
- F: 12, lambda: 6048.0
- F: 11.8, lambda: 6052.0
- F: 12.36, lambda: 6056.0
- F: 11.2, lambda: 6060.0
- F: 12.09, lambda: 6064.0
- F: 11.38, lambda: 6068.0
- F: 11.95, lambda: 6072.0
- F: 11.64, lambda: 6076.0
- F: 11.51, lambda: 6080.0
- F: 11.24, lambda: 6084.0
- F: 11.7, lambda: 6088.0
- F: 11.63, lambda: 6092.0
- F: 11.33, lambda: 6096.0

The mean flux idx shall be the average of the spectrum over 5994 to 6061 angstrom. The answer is 11.8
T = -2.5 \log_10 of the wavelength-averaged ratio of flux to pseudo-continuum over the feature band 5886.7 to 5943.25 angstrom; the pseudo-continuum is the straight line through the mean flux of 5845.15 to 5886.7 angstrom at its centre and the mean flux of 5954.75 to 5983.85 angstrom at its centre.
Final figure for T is 0.05 mag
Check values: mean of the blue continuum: 12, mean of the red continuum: 12.1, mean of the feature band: 11.5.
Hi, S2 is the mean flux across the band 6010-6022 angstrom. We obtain 11.6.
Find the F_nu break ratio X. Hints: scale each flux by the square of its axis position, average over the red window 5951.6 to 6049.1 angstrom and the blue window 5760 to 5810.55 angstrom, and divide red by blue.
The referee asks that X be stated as 1.05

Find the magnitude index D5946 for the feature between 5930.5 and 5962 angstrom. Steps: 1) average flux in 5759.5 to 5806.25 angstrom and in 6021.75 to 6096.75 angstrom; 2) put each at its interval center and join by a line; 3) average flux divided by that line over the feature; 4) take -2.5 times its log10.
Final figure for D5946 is 0.01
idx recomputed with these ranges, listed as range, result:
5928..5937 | 11.7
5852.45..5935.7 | 11.7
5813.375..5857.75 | 12.3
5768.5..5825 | 12.2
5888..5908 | 10.9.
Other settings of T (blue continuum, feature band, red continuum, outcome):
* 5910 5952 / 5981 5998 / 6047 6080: 0.007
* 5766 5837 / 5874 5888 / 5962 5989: 0.037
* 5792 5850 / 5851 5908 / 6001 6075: 0.064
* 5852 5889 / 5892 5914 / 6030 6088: 0.033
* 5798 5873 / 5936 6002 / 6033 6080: 0.006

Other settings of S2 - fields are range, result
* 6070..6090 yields 11.6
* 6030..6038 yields 11.8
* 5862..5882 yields 12.2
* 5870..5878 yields 12.5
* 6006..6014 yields 11.5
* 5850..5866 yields 11.8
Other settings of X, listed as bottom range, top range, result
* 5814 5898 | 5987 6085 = 1.05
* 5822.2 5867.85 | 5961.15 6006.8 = 1.03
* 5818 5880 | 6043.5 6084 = 1.03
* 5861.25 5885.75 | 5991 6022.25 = 1.02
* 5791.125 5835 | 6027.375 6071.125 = 1.03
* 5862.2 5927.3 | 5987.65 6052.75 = 1.05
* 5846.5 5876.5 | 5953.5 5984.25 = 1.04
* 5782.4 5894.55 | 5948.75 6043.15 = 1.04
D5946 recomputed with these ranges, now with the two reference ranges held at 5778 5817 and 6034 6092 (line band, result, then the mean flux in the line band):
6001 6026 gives 0.01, 11.7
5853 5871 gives 0.02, 11.8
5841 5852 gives -0.04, 12.5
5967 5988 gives -0.01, 12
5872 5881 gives -0.03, 12.4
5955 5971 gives -0.01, 12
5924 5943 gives 0.01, 11.8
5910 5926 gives -0.01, 12.1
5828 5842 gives -0.05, 12.6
